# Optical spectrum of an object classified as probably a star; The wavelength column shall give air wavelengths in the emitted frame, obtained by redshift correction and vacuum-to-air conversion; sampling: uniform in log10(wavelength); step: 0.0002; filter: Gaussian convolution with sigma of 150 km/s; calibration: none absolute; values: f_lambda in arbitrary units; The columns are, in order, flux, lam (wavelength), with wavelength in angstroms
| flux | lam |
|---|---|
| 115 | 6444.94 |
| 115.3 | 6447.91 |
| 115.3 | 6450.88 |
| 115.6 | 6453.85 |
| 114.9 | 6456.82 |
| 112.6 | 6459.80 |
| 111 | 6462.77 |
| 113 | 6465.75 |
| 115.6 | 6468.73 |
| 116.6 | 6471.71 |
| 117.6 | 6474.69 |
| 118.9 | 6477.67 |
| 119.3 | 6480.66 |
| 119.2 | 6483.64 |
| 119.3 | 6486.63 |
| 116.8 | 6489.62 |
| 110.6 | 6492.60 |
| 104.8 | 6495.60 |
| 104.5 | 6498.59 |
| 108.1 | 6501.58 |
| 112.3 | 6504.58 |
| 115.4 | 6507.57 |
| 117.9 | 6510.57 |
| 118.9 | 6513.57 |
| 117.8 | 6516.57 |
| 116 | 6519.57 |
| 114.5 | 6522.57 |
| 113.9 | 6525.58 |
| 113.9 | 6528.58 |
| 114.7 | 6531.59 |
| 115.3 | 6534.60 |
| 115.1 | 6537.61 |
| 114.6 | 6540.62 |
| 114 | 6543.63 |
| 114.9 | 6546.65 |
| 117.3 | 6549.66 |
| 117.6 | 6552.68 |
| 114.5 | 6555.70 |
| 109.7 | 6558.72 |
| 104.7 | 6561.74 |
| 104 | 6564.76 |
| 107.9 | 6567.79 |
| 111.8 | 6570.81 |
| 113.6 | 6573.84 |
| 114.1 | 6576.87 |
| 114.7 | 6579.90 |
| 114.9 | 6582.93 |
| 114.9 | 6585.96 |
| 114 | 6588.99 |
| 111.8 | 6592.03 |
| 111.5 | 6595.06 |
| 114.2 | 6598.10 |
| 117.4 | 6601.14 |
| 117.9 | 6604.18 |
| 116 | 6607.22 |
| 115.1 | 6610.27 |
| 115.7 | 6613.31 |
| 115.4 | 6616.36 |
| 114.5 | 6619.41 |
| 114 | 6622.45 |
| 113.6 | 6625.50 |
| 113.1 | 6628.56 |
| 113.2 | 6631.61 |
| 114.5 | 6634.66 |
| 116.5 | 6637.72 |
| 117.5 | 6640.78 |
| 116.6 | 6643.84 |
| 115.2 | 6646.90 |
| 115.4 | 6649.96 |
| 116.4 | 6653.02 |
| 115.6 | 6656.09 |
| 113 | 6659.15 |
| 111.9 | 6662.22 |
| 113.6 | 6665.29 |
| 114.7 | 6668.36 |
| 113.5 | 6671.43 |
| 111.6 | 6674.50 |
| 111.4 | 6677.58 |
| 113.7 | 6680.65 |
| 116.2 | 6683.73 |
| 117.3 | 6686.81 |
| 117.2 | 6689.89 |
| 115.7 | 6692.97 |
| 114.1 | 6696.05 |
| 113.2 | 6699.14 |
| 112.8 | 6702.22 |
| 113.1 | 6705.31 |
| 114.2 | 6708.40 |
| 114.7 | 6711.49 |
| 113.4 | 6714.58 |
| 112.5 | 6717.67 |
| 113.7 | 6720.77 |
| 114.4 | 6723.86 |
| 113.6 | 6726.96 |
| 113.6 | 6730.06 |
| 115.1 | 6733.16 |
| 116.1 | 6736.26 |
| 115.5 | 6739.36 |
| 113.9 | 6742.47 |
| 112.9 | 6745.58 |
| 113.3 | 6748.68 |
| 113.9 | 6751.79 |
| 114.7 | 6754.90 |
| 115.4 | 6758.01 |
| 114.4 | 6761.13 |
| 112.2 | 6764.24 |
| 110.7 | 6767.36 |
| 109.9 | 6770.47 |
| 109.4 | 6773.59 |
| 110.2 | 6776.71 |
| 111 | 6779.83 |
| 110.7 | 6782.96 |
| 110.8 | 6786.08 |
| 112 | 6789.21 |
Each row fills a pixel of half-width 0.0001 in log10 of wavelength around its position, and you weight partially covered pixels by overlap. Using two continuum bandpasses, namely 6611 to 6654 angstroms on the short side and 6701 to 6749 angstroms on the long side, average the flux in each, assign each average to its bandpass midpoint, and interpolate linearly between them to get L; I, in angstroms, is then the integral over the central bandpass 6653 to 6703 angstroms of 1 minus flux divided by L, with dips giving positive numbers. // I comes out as 0.2 angstroms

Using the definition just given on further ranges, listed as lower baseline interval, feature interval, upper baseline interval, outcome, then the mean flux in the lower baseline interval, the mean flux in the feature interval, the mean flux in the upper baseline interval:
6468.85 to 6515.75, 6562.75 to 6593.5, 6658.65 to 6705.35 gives 0.6 angstroms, 115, 112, 114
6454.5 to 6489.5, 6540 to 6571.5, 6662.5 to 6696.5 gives 1.0 angstroms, 116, 112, 114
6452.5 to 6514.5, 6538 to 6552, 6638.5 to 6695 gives -0.1 angstroms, 114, 115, 115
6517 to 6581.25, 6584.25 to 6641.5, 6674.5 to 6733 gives -0.6 angstroms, 113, 115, 114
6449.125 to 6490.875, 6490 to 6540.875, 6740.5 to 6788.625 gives 0.9 angstroms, 116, 113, 112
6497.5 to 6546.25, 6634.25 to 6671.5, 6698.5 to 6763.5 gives -0.3 angstroms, 114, 115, 114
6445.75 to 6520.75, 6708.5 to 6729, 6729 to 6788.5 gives -0.1 angstroms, 115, 114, 113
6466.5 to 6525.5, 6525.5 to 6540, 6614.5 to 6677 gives 0.0 angstroms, 115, 115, 114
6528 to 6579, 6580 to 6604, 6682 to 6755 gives -0.3 angstroms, 113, 114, 114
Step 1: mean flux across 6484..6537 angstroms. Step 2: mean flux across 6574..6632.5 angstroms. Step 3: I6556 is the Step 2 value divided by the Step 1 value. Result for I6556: 1.0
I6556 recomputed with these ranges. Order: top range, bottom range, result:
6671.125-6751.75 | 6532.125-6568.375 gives 1.01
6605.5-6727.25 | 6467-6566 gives 1.00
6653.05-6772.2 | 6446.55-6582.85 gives 1.00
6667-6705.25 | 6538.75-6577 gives 1.02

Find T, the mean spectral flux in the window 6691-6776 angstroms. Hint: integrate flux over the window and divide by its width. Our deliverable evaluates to 114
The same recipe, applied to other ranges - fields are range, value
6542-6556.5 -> 116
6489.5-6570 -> 113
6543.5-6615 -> 113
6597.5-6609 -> 116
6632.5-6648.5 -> 116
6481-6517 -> 114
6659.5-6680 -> 113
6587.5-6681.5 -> 114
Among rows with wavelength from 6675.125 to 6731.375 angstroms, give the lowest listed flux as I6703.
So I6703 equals 111.4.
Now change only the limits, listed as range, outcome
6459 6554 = 104.5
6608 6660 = 113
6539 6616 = 104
